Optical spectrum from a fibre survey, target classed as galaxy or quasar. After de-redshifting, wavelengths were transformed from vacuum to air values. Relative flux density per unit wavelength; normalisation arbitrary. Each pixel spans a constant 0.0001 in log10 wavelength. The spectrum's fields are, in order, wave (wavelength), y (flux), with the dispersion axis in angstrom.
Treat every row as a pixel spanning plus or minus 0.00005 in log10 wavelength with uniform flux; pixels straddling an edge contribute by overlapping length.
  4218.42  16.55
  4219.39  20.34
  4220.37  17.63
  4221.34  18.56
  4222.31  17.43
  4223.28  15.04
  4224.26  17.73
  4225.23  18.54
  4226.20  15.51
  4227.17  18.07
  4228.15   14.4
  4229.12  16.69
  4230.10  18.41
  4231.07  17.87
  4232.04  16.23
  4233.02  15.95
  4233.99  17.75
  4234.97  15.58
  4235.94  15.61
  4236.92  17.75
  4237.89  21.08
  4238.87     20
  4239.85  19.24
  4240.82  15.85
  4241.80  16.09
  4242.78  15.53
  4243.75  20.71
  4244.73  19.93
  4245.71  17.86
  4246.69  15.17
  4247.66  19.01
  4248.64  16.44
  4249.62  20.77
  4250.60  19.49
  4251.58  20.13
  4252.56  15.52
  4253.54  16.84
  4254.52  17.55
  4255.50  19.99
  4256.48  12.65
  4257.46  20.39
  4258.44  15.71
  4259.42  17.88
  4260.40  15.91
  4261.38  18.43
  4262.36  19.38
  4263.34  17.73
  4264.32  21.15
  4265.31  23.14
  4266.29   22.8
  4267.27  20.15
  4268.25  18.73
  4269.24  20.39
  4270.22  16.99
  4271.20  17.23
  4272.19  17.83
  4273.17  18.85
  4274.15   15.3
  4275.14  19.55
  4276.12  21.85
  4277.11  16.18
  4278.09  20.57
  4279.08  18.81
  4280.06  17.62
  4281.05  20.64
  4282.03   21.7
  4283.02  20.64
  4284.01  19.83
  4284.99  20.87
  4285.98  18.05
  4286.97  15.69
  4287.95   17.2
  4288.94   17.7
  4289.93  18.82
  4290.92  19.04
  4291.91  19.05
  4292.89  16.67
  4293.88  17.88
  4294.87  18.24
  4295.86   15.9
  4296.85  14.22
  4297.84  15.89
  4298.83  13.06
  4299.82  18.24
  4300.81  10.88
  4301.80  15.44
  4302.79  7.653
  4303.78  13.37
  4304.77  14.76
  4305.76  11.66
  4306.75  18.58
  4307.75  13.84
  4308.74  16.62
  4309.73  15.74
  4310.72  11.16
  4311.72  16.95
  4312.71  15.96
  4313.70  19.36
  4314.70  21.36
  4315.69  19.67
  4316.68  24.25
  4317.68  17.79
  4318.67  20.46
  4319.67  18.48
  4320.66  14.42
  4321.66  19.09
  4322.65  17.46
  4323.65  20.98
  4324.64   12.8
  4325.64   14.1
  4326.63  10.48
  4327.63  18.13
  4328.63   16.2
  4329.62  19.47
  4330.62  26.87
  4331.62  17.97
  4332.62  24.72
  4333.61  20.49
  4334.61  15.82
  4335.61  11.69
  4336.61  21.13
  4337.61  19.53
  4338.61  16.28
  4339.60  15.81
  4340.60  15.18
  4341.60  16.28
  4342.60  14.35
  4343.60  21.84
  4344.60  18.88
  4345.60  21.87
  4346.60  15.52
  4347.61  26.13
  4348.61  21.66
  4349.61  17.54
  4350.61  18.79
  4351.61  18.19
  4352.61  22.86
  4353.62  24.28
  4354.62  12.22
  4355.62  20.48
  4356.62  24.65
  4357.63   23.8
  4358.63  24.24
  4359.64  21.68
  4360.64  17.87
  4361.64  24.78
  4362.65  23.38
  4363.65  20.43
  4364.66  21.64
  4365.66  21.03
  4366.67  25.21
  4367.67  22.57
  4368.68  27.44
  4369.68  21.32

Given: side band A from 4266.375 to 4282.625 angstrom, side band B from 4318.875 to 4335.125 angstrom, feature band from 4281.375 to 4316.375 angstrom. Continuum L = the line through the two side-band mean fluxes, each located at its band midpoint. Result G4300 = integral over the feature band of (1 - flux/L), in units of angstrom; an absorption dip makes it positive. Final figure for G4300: 3.5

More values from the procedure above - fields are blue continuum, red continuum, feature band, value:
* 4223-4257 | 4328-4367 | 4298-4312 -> 3.6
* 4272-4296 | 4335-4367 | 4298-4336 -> 5.0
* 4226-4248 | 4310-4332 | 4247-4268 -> -1.3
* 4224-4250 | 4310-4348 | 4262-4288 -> -2.2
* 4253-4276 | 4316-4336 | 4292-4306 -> 2.7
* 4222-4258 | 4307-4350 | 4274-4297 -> -1.0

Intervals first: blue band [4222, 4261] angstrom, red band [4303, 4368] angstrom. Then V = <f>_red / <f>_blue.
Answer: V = 1.07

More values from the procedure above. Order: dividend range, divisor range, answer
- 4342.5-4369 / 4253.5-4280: 1.14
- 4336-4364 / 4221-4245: 1.15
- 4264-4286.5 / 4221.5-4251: 1.11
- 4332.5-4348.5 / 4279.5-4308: 1.10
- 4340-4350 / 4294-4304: 1.31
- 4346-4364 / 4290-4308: 1.37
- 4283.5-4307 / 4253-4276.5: 0.87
